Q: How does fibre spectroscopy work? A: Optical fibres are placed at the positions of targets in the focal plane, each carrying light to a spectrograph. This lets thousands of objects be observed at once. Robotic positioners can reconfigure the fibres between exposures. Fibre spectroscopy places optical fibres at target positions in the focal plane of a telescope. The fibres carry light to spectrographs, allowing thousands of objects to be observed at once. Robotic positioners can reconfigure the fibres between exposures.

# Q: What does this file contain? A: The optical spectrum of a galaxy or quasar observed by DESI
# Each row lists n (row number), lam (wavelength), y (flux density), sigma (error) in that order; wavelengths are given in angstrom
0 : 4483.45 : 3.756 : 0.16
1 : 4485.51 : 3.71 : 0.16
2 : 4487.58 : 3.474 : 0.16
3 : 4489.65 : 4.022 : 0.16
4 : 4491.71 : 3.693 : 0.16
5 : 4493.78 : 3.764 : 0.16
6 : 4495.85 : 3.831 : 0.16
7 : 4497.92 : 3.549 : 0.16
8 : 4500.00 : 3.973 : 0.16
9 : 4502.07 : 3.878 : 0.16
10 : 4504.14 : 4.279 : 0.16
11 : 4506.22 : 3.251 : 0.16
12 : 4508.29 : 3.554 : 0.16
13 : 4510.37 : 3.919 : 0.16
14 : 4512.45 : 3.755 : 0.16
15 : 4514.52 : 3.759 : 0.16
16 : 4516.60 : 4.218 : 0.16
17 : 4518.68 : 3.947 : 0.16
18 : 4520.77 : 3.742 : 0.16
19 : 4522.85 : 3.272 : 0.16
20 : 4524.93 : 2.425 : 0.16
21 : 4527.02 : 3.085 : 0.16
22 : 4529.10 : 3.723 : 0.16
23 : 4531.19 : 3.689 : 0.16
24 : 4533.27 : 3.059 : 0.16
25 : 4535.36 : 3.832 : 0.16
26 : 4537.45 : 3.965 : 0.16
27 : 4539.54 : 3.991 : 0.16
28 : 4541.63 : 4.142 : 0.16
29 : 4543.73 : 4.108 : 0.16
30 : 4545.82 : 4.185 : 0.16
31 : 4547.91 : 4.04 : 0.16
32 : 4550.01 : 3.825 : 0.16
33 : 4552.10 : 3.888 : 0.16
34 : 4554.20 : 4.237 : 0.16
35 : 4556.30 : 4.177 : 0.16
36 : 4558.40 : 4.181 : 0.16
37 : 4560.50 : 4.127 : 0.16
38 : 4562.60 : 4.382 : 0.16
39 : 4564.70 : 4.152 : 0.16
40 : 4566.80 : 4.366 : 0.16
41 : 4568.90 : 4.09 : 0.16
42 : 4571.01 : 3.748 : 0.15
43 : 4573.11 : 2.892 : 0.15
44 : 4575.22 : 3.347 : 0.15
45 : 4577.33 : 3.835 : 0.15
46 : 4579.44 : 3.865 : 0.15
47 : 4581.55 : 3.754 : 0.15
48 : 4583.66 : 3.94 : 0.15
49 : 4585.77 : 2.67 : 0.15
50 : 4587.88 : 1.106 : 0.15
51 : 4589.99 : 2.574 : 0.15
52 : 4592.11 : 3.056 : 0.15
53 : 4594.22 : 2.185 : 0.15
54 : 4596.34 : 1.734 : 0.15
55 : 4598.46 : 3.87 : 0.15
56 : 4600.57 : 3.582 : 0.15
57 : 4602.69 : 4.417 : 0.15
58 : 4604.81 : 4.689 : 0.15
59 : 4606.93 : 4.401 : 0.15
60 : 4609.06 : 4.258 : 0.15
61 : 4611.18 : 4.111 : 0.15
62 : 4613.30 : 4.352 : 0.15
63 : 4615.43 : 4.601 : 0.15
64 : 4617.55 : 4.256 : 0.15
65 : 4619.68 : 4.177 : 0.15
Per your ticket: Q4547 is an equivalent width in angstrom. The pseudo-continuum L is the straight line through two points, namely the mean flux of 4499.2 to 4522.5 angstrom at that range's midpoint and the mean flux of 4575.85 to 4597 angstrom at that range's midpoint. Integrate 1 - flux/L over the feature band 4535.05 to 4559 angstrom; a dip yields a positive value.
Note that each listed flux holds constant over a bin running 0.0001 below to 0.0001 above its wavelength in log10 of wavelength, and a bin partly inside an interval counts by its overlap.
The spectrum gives -4.8 angstrom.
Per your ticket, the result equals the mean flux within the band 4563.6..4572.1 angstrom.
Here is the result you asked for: 4.09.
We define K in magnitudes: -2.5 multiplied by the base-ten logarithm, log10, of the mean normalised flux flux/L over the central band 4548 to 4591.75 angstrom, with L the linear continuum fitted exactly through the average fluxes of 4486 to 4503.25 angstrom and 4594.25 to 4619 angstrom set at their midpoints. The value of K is 0.07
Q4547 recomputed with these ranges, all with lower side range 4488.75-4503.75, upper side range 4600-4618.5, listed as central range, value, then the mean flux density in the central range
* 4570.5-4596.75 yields 7.6 angstrom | 2.99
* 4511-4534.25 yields 2.5 angstrom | 3.52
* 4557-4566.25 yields -0.2 angstrom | 4.22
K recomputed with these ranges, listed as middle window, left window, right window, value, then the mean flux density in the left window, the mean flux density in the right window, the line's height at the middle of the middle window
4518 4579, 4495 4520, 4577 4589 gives -0.108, 3.82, 3.15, 3.46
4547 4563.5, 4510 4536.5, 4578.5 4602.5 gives -0.240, 3.56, 2.99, 3.29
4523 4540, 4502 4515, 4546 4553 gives 0.128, 3.77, 3.95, 3.87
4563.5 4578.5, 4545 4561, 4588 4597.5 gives -0.159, 4.08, 2.28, 3.26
